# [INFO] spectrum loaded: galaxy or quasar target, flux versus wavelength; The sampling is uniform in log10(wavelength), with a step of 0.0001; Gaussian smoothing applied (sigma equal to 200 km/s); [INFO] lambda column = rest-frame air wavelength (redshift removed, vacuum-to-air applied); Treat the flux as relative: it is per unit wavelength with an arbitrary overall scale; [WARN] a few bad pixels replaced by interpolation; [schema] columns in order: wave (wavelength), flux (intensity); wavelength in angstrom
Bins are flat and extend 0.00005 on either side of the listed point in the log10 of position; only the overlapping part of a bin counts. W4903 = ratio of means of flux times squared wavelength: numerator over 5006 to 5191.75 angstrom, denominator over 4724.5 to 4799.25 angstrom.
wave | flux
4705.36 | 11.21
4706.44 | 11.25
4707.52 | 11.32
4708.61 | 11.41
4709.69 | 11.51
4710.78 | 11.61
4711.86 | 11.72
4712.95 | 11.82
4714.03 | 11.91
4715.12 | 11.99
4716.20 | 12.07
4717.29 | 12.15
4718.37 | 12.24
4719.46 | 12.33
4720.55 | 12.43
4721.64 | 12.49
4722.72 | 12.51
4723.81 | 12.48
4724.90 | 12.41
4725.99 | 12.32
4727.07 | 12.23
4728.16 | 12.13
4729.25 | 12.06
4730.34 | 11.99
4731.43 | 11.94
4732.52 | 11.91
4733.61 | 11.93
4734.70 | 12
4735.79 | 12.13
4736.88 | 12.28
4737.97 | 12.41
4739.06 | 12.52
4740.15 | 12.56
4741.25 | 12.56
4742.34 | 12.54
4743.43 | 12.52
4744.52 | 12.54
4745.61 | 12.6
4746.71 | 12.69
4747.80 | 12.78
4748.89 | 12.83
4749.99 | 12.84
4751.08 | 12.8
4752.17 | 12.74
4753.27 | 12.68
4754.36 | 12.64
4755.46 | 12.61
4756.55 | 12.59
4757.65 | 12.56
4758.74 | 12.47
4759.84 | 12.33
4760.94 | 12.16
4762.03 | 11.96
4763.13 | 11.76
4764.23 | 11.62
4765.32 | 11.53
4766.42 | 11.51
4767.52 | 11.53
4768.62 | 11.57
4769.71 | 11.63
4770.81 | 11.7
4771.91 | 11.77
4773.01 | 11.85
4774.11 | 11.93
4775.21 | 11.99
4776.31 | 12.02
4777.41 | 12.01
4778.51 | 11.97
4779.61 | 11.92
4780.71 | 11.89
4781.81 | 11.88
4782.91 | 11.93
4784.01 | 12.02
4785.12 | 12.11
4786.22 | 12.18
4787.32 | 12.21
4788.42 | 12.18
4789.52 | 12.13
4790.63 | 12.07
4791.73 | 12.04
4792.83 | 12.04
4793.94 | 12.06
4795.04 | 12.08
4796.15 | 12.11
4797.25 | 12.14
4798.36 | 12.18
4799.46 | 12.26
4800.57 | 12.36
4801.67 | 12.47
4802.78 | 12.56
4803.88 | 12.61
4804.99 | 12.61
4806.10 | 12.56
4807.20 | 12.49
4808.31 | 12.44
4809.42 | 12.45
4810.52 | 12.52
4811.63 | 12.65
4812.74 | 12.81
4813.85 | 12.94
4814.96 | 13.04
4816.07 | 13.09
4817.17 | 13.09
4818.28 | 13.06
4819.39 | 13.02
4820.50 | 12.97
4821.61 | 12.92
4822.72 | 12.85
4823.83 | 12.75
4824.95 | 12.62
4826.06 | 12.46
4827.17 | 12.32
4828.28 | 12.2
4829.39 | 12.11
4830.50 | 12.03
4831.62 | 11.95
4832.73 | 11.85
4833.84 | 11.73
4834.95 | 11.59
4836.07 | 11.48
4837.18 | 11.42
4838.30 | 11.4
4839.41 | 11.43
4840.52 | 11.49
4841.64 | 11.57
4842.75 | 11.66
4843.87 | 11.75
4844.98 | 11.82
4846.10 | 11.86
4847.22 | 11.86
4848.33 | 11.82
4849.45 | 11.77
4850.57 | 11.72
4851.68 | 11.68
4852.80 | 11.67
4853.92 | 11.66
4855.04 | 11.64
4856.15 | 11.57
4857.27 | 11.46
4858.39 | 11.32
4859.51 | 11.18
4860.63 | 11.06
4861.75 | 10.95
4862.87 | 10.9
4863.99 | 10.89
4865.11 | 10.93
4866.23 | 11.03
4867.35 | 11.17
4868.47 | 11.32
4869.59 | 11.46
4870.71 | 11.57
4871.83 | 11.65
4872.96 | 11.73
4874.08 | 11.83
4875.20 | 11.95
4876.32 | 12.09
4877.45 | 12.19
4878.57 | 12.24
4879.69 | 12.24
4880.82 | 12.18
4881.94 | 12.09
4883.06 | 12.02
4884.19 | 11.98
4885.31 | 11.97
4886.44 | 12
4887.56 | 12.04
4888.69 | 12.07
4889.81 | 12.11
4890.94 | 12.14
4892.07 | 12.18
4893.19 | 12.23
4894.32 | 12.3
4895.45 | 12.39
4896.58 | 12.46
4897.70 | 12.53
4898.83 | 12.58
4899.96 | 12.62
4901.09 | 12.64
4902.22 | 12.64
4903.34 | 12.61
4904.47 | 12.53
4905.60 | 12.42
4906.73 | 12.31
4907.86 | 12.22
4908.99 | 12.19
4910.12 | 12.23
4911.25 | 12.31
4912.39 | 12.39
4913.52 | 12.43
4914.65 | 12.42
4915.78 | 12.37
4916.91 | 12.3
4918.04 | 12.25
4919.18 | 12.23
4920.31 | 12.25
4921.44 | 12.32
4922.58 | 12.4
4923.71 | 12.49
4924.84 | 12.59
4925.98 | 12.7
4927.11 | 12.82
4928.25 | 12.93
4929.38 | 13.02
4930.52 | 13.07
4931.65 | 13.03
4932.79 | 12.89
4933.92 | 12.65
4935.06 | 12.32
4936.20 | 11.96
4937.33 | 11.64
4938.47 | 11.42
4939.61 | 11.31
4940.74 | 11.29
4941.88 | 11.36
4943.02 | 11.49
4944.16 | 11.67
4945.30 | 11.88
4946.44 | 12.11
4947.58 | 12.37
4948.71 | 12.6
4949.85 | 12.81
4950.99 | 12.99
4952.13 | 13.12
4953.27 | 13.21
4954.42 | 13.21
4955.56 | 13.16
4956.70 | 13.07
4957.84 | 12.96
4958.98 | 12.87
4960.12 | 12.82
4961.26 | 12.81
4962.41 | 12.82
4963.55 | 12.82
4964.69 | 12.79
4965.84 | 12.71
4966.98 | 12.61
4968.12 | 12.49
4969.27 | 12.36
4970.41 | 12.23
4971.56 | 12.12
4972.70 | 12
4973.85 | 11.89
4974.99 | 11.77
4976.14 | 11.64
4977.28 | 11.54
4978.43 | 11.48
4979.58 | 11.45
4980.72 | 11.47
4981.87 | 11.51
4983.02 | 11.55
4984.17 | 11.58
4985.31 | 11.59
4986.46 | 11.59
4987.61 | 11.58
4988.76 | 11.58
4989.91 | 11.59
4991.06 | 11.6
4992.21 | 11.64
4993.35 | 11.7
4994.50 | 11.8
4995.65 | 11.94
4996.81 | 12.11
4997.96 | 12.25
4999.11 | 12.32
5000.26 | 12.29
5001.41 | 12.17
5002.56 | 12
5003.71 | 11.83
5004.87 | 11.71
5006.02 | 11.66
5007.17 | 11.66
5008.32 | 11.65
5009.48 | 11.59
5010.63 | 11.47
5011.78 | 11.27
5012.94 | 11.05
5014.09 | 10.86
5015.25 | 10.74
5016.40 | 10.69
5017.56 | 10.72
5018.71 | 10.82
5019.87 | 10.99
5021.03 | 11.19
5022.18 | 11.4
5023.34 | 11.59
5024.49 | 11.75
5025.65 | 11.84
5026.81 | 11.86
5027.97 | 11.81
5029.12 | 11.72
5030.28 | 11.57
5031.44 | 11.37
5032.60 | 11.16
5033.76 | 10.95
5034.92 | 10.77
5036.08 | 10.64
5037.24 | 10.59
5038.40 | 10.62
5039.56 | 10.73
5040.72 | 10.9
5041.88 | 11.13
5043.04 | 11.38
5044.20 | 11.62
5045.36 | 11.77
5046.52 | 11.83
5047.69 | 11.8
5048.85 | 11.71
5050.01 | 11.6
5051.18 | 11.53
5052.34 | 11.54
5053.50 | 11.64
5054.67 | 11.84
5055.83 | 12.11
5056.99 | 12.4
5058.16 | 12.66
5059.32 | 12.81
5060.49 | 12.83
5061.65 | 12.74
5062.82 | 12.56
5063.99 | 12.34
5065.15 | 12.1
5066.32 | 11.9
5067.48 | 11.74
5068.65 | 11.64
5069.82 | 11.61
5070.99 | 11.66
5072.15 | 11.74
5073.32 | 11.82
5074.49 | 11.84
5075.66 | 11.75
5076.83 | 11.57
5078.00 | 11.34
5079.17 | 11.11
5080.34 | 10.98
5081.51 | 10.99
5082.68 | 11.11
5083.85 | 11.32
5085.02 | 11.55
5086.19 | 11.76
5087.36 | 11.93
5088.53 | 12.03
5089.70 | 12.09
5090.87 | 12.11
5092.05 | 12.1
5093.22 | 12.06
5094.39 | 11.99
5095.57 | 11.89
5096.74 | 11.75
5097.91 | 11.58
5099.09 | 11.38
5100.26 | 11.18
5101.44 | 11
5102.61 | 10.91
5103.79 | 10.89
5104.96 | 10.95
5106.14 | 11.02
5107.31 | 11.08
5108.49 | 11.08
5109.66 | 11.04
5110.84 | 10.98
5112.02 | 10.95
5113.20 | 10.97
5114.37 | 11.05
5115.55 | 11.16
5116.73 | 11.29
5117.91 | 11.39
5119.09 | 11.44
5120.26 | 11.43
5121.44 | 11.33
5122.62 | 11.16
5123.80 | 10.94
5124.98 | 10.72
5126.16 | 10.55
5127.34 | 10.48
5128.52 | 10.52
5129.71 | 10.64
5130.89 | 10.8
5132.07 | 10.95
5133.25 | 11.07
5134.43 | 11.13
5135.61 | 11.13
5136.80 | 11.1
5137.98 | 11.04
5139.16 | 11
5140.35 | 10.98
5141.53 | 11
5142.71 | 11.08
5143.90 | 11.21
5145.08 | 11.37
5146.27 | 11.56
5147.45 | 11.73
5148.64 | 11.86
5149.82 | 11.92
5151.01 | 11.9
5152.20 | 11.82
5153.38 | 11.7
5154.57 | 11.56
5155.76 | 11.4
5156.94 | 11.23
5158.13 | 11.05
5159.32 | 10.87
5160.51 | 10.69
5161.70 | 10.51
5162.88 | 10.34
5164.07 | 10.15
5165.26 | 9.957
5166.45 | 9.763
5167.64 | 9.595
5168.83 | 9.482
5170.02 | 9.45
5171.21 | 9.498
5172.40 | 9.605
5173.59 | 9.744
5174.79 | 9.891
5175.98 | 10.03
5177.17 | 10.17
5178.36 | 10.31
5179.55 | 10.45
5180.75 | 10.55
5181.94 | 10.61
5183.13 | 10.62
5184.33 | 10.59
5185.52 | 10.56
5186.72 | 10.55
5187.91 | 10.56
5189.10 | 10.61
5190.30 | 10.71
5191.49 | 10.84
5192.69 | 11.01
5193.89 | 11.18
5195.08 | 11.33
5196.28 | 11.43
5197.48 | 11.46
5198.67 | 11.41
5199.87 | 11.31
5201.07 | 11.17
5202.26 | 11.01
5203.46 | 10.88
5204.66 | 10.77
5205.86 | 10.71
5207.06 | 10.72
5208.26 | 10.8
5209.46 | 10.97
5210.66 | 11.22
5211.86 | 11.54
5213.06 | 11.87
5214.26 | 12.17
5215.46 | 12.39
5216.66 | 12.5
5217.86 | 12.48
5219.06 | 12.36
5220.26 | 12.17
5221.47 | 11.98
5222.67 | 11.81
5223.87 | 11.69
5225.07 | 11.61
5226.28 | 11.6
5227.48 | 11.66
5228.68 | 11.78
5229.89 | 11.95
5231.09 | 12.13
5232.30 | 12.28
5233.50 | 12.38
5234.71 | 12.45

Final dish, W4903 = 1.05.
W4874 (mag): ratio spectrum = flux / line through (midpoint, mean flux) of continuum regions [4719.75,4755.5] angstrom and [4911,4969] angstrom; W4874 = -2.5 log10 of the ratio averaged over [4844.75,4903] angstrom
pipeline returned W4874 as 0.056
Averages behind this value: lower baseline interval 12.4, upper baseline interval 12.5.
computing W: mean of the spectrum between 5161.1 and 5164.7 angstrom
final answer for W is 10.3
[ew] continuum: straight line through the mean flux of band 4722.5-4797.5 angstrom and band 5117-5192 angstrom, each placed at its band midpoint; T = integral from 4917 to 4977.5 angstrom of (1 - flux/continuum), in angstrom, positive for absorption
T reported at -4.7 angstrom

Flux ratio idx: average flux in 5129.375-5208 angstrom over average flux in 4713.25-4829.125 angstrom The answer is 0.88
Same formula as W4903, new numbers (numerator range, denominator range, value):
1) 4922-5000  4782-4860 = 1.07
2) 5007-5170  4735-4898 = 1.05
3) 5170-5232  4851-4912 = 1.06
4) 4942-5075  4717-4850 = 1.06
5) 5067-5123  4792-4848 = 1.04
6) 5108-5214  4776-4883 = 1.03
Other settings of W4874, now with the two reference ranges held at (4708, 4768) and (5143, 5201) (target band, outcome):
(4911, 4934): -0.09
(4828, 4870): 0.03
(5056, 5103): -0.07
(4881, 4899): -0.04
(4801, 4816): -0.06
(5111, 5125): -0.02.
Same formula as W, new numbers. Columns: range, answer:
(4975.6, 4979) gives 11.6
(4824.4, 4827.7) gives 12.5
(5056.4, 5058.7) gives 12.5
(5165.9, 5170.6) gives 9.57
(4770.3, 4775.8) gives 11.8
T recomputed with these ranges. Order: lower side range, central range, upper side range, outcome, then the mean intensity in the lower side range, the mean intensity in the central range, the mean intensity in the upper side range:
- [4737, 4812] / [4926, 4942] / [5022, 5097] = -0.5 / 12.2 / 12.3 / 11.7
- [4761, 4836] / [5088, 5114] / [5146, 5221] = -0.4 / 12.2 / 11.4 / 10.9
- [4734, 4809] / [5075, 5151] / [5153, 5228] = -0.7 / 12.2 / 11.3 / 10.9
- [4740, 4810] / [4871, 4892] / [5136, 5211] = -0.3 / 12.2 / 12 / 10.8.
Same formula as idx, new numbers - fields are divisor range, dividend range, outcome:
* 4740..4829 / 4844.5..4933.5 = 0.98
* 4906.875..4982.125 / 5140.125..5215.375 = 0.88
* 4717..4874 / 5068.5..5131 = 0.94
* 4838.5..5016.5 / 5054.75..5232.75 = 0.94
